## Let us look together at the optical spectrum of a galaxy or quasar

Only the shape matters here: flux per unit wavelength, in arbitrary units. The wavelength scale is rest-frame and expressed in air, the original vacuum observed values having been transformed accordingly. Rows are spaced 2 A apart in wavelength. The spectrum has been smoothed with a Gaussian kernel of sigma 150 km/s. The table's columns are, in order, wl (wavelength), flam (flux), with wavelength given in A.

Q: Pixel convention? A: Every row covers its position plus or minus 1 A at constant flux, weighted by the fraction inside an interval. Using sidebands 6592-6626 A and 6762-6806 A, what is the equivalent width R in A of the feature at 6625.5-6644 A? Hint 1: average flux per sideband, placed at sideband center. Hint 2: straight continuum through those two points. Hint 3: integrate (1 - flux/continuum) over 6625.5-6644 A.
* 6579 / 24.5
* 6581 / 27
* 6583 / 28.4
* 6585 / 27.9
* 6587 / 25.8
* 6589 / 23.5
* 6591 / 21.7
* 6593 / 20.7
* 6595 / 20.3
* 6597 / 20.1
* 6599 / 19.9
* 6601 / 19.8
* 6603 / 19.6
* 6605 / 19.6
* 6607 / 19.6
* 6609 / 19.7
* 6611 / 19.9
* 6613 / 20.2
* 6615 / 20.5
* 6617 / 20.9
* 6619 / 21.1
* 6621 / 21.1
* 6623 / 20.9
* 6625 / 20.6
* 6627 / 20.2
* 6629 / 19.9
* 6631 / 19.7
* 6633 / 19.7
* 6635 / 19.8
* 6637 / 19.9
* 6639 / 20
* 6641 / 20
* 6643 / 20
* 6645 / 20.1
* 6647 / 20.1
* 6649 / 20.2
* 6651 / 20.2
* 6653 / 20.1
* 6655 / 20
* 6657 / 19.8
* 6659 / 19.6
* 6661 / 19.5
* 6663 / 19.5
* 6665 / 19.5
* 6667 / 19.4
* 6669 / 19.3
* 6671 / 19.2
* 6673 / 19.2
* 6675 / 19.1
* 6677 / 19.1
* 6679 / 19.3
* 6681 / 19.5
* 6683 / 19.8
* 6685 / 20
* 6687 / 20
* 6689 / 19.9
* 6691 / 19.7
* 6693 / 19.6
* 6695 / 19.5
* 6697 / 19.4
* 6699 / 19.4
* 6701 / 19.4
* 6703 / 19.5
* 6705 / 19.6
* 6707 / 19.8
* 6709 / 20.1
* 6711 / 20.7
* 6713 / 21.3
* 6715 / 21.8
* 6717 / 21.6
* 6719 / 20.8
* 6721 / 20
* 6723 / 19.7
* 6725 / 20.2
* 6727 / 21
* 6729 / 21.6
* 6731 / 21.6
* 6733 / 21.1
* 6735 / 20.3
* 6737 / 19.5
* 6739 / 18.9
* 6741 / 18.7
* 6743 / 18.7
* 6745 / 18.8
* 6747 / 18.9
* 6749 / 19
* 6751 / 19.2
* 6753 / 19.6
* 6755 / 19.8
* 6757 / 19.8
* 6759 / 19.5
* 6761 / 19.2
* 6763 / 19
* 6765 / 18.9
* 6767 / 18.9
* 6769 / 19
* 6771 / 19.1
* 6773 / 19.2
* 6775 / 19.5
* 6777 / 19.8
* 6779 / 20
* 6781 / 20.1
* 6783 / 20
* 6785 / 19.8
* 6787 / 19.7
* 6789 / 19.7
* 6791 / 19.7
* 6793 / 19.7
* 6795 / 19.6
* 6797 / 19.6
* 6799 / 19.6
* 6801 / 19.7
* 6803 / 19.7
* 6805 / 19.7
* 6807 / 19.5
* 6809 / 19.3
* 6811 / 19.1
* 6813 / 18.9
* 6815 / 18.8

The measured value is 0.2 A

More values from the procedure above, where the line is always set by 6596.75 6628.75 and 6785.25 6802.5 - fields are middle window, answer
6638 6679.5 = 0.8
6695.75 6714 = 0.0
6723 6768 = 0.4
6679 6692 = 0.1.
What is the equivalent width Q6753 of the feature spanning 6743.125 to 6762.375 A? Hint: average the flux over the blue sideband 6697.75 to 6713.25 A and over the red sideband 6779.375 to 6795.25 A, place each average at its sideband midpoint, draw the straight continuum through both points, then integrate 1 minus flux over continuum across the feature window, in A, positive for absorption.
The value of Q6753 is 0.6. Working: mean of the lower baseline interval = 19.9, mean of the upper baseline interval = 19.8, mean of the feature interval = 19.3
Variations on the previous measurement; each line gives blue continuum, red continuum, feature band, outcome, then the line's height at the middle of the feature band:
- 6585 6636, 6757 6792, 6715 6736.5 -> -1.0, 19.9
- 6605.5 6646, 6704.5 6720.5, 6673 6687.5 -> 0.7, 20.5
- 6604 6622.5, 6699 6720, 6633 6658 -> 0.4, 20.3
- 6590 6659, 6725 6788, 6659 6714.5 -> 0.7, 19.9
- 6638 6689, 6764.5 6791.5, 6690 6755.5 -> -1.2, 19.6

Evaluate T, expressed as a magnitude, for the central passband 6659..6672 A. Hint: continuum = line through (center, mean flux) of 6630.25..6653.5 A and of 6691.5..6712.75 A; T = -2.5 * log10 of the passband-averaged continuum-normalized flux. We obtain 0.03 mag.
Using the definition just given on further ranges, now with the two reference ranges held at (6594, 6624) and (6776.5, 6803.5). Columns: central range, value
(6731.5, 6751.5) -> 0.03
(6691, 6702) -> 0.03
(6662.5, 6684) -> 0.04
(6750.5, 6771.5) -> 0.03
